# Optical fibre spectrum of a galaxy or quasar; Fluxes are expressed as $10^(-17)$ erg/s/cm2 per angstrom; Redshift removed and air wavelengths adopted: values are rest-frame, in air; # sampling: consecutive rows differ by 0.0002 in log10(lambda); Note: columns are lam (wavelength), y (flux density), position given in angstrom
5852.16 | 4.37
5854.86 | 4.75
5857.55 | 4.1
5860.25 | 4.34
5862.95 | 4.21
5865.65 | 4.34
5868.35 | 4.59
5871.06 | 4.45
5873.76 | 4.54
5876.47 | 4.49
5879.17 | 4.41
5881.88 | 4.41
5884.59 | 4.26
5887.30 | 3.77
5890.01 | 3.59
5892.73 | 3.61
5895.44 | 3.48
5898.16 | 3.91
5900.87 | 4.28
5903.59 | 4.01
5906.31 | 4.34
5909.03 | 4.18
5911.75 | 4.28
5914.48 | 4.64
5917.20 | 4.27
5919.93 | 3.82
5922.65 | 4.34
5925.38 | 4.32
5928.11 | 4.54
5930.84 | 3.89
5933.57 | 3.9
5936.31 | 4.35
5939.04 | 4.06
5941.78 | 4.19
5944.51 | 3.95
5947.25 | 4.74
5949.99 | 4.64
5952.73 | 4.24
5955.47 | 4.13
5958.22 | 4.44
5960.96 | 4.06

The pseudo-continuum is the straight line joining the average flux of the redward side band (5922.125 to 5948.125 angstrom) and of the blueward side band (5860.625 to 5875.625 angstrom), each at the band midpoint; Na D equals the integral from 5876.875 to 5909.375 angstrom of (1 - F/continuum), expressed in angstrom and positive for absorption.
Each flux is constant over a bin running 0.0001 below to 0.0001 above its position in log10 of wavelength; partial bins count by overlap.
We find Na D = 2.4 angstrom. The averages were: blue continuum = 4.42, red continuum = 4.21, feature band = 4.03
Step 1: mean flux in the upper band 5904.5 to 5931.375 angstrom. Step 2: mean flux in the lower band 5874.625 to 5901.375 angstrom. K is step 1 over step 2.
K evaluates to 1.06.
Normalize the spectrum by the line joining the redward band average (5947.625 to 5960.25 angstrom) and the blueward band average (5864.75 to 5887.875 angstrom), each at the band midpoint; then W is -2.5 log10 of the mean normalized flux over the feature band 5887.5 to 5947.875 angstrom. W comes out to 0.07 mag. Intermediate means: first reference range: 4.38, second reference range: 4.38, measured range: 4.11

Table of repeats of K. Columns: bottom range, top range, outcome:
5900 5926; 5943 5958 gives 1.02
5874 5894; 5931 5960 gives 1.03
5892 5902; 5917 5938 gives 1.09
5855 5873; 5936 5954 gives 0.99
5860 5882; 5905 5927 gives 0.97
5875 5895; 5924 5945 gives 1.03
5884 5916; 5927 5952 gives 1.06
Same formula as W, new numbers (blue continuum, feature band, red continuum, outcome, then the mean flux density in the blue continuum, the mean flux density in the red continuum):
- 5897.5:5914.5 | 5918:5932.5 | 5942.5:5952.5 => 0.03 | 4.22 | 4.41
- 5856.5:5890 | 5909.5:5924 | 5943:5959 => 0.02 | 4.3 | 4.35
